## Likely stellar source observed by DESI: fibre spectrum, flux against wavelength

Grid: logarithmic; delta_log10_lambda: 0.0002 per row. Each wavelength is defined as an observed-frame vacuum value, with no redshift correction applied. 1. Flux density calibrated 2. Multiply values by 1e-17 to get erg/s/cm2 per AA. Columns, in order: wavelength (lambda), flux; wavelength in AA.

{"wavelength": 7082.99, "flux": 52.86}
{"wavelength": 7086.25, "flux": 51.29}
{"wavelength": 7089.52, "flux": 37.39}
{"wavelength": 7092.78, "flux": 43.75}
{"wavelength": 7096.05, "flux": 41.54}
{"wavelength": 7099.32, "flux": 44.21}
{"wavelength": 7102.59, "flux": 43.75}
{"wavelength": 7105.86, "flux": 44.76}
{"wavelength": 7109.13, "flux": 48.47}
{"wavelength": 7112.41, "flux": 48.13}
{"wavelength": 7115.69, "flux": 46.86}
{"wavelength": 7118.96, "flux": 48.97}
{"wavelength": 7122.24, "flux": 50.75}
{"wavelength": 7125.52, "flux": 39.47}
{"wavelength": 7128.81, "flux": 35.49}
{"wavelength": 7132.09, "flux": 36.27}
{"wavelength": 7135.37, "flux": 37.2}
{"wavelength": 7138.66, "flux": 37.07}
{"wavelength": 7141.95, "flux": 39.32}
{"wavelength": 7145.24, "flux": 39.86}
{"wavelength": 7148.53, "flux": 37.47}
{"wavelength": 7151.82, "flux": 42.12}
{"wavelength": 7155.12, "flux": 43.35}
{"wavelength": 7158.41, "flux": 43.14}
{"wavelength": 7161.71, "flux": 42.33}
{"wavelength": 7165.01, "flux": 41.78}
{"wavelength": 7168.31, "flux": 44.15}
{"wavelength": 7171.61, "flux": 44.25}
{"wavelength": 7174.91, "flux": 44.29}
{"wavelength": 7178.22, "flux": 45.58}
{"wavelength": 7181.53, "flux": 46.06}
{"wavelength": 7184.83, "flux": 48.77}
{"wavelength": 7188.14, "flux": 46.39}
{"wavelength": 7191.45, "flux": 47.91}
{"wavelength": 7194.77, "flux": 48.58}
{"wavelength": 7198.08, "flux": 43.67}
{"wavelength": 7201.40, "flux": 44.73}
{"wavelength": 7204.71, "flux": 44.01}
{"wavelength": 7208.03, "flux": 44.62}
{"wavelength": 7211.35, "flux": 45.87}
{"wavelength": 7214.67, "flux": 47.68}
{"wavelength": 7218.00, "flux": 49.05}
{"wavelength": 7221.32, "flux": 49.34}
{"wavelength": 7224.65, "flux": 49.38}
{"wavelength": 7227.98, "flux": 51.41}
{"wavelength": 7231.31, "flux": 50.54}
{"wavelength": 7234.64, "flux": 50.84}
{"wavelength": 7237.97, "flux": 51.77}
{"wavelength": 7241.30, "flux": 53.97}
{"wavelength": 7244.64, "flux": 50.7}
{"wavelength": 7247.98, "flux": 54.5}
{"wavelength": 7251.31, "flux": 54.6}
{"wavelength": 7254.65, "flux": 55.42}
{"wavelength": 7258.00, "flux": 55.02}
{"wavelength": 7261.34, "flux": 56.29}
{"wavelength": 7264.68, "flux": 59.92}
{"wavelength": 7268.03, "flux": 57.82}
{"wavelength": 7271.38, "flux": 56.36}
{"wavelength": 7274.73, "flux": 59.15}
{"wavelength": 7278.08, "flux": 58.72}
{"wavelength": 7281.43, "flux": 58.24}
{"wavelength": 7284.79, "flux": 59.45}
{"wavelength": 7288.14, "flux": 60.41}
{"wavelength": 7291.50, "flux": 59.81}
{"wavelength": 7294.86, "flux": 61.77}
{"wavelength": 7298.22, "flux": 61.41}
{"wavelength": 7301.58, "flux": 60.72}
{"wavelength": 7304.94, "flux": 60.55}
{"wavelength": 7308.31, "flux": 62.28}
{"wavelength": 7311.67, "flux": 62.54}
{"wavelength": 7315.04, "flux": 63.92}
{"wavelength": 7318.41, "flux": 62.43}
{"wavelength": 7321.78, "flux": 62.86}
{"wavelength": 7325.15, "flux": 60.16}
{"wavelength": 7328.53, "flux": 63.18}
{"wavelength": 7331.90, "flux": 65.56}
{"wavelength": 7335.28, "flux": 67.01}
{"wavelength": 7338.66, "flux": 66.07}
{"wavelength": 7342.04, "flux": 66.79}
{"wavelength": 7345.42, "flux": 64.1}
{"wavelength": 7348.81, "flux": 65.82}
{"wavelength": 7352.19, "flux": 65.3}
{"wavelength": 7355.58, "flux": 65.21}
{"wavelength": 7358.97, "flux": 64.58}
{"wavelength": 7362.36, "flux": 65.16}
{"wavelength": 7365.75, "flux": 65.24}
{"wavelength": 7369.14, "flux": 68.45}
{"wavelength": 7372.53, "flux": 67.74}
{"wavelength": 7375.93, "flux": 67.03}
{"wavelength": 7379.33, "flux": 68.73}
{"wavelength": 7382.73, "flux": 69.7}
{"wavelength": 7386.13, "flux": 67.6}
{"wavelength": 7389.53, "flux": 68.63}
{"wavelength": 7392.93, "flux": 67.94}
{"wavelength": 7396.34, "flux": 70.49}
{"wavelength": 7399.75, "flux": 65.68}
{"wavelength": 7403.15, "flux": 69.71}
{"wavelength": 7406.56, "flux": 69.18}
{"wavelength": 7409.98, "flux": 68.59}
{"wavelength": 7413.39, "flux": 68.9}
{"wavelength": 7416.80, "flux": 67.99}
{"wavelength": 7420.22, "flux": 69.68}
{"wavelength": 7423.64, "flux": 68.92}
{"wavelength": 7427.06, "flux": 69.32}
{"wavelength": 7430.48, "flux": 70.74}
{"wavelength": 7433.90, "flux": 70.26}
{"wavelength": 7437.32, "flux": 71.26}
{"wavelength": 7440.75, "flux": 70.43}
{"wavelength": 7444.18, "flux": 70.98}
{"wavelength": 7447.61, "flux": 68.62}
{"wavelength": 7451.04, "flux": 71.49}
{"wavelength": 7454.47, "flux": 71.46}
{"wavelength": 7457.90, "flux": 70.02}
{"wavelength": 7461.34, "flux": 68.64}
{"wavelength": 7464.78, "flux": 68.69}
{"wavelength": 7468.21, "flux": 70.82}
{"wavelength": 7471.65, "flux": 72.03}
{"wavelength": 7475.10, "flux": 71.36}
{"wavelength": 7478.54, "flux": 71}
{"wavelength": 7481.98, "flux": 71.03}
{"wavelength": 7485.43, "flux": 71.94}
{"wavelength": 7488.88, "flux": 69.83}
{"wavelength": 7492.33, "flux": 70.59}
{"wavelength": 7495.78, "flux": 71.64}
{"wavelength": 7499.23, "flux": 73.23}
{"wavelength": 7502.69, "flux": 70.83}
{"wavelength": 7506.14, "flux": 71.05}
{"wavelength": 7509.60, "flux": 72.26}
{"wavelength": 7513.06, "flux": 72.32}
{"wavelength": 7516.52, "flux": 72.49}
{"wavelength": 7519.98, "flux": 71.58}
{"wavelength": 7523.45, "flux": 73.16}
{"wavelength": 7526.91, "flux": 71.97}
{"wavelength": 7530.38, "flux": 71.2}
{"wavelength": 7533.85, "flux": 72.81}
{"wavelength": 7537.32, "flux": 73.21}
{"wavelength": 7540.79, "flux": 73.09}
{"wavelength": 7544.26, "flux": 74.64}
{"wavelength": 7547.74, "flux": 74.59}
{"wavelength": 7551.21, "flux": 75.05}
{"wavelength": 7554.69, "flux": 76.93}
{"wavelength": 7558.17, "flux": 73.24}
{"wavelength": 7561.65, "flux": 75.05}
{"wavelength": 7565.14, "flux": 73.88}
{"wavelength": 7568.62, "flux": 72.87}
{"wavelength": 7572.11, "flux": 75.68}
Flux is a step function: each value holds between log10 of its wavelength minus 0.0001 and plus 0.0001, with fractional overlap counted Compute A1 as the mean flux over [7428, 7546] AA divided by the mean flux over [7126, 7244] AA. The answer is 1.59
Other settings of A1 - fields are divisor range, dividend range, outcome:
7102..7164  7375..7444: 1.63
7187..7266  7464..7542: 1.43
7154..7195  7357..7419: 1.51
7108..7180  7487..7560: 1.71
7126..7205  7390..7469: 1.63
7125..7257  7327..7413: 1.47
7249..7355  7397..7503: 1.15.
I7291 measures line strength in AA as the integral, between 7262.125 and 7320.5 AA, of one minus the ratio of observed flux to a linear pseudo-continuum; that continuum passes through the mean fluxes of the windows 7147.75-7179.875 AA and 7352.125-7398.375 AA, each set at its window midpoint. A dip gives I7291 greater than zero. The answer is -2.7 AA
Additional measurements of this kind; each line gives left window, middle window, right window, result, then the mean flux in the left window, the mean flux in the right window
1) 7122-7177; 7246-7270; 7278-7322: -0.3 AA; 40.9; 61.1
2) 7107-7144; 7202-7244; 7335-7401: 2.7 AA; 42.5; 66.9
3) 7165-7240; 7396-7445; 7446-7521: -2.8 AA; 47.1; 71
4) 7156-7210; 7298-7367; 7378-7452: -3.7 AA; 45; 69.3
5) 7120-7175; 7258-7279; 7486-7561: -2.7 AA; 41.1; 72.7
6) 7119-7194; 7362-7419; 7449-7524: -4.8 AA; 42.6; 71.2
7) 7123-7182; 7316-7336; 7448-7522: -2.3 AA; 41.1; 71.1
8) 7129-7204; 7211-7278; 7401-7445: -3.0 AA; 42.8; 69.6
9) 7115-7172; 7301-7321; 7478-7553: -2.5 AA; 41.5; 72.3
